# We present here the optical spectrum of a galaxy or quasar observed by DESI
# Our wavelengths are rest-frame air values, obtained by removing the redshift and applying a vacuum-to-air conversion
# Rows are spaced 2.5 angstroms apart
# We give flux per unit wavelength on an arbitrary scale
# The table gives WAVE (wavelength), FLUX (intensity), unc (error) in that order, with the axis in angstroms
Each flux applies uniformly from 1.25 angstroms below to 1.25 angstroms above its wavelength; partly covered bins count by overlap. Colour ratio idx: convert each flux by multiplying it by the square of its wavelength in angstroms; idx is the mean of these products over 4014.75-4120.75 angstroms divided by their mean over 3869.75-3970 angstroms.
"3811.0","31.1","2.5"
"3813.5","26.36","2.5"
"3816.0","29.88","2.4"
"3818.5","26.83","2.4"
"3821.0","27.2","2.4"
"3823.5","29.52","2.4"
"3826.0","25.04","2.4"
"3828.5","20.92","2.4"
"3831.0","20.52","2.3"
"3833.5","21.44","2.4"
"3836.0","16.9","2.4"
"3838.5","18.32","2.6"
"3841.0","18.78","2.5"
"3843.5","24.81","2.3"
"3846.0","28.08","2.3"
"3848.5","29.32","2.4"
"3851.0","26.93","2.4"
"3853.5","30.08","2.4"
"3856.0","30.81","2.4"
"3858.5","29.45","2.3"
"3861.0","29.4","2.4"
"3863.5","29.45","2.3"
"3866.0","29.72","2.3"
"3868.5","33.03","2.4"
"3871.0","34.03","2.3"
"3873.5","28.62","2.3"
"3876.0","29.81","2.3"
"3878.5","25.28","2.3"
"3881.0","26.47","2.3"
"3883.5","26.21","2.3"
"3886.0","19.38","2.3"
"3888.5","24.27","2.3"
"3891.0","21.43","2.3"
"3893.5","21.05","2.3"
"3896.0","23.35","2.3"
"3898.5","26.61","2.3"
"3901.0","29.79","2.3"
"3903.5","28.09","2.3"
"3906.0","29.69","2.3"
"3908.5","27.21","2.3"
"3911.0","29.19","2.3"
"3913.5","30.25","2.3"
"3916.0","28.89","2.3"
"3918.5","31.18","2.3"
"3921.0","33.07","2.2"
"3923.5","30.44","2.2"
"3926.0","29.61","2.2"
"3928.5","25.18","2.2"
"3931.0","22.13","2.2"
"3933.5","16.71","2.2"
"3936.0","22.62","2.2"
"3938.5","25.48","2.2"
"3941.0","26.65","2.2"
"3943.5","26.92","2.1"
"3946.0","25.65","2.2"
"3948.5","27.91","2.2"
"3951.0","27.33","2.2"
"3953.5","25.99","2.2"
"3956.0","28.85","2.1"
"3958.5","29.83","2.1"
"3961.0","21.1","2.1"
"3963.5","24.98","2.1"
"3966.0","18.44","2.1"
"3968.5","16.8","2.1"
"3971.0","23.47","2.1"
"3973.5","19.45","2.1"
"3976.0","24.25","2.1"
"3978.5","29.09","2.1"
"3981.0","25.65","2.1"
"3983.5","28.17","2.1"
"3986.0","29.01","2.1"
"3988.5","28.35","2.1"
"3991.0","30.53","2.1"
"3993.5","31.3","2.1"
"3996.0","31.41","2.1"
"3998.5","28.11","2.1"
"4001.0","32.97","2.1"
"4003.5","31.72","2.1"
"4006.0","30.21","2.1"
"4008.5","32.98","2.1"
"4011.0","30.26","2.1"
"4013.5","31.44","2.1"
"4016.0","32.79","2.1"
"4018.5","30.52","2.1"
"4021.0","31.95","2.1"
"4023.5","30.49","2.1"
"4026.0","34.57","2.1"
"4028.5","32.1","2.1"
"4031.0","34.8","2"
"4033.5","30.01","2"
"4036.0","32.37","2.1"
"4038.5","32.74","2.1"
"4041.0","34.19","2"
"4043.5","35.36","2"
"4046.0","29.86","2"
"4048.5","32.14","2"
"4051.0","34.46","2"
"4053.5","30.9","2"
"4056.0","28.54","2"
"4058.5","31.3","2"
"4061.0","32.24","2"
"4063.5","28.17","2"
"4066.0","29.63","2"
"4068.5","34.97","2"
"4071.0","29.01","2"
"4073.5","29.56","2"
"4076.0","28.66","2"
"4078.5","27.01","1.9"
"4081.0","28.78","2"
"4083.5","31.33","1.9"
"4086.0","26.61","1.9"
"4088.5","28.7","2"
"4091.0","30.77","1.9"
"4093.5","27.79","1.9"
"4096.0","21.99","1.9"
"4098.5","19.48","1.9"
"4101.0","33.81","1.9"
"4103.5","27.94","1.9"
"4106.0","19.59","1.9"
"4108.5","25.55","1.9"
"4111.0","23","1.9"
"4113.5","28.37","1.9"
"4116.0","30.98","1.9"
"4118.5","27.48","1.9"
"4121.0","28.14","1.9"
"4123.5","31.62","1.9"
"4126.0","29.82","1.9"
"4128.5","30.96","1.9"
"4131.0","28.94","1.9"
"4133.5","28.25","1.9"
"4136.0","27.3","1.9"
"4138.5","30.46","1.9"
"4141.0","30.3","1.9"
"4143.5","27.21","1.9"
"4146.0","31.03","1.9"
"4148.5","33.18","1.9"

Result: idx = 1.22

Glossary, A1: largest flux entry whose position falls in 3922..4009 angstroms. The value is 32.98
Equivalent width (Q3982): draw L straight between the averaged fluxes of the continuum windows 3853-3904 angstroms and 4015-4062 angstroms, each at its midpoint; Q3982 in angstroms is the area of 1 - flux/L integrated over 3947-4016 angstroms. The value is 6.9 angstroms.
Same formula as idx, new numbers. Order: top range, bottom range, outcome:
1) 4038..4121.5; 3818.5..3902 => 1.25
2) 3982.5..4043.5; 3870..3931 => 1.22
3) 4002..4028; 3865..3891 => 1.24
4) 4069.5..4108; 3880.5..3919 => 1.14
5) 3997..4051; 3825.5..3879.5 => 1.32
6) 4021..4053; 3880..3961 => 1.31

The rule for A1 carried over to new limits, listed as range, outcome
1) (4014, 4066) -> 35.36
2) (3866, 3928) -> 34.03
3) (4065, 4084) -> 34.97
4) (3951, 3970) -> 29.83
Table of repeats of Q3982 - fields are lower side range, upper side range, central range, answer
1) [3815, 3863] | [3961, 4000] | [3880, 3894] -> 1.3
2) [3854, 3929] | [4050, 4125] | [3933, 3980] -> 6.3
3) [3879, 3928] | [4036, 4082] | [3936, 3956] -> 1.2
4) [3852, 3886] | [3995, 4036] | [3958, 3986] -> 6.4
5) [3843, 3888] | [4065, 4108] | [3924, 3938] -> 2.2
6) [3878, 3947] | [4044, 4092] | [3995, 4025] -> -2.7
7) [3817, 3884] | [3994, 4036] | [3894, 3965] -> 5.2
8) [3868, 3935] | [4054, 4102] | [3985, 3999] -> -1.0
